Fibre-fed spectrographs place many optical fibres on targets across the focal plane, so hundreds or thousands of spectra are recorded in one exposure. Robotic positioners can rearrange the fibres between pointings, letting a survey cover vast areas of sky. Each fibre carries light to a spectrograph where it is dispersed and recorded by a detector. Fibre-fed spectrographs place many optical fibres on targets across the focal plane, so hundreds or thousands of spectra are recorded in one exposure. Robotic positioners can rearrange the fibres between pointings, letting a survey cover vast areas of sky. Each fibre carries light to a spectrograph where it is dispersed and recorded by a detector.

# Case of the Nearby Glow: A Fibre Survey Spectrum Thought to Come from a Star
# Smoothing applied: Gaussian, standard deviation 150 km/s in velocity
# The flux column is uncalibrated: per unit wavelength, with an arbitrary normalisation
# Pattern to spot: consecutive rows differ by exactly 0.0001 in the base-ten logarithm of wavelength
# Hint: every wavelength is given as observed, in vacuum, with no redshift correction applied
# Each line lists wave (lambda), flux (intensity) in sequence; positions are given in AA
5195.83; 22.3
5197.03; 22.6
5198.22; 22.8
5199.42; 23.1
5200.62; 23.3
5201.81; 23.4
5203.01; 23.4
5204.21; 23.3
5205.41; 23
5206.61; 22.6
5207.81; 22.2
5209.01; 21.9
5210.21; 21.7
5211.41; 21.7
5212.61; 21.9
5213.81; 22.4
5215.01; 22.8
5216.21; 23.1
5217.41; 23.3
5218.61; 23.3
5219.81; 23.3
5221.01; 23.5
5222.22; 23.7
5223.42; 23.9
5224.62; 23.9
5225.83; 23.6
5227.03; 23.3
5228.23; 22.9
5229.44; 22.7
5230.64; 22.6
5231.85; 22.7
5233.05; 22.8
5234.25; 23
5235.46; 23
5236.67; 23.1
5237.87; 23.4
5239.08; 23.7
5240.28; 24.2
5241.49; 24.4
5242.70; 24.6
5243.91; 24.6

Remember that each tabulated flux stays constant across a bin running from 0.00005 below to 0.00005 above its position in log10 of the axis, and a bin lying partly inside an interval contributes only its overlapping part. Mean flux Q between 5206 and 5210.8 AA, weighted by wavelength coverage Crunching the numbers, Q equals 22.1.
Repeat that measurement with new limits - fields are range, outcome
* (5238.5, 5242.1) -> 24.1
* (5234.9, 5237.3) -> 23.1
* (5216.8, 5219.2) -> 23.3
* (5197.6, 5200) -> 23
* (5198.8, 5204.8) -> 23.3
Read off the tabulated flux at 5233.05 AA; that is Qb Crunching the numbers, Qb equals 22.8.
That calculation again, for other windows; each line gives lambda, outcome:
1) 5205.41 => 23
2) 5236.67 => 23.1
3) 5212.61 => 21.9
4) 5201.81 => 23.4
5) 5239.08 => 23.7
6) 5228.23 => 22.9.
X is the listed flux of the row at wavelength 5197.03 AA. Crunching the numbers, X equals 22.6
